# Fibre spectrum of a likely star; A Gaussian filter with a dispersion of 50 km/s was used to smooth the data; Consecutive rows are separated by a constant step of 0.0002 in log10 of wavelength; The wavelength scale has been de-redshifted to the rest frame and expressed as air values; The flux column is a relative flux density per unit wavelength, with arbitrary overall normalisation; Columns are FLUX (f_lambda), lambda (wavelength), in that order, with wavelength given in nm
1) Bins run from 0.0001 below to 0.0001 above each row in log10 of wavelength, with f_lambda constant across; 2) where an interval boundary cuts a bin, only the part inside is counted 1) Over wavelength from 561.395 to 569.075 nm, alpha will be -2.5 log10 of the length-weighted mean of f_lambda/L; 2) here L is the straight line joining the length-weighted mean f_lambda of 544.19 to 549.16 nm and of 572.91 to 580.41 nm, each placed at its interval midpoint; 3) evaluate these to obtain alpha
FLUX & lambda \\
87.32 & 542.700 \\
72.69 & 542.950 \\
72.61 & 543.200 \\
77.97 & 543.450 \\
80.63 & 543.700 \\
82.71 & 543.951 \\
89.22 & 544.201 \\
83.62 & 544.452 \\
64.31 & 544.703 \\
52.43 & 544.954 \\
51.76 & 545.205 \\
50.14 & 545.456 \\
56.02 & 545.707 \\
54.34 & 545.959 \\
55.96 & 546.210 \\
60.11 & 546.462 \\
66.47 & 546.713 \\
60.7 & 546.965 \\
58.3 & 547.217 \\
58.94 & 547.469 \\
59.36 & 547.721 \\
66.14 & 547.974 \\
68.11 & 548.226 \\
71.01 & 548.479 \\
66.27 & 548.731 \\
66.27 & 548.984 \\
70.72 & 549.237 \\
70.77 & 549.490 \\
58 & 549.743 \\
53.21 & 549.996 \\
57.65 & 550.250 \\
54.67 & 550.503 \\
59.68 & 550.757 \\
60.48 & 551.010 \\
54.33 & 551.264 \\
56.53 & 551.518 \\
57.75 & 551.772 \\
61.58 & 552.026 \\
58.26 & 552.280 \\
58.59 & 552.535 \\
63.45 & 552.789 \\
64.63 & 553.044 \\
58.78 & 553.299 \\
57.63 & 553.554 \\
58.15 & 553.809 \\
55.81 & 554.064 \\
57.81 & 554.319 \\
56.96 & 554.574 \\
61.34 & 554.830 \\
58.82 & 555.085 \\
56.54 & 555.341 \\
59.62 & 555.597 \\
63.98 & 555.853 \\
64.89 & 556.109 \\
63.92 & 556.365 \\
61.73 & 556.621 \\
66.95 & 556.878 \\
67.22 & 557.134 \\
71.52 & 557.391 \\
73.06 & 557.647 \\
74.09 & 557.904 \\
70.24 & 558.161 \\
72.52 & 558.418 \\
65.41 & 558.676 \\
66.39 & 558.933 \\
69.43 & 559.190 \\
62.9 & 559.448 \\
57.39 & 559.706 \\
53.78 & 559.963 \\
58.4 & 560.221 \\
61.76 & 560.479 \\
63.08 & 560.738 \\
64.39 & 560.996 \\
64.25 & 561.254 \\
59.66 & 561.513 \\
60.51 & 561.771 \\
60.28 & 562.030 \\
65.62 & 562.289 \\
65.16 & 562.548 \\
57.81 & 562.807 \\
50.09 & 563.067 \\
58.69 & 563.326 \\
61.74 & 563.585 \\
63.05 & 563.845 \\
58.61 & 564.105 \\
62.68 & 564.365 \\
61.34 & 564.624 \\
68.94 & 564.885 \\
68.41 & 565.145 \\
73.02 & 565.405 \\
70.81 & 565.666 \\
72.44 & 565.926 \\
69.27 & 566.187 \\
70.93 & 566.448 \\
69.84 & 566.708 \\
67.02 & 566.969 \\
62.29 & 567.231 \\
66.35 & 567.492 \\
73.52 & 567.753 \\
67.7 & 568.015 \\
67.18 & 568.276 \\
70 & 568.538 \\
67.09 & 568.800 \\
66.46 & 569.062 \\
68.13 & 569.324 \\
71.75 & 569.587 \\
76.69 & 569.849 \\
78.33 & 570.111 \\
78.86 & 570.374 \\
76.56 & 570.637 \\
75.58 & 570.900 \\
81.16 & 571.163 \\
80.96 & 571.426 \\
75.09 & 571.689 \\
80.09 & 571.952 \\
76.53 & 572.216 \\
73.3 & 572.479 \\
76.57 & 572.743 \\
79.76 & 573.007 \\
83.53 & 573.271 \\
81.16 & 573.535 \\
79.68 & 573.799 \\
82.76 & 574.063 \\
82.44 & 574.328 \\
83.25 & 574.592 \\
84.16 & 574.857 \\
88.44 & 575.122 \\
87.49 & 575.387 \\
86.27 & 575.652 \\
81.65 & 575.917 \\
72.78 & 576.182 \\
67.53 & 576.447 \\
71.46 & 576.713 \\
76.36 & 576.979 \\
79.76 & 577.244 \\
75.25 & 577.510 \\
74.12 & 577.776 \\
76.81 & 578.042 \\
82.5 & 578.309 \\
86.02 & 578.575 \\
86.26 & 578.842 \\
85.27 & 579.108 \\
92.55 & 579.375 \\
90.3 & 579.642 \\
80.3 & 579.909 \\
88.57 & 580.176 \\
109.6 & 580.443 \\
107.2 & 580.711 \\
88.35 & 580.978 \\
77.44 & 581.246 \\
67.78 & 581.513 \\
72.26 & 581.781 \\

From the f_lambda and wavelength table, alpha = 0.146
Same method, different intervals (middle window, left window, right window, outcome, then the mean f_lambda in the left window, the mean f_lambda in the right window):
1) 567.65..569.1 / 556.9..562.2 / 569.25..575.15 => 0.09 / 64.9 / 78.8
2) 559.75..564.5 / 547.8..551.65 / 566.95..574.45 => 0.15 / 62.2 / 74.8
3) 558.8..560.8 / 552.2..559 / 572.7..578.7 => 0.09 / 63.3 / 80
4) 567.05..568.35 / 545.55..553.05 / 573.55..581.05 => 0.13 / 60.8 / 83.8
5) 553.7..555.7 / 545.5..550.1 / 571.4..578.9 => 0.15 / 62.1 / 79.6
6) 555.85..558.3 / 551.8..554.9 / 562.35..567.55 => -0.12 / 59.3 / 64.9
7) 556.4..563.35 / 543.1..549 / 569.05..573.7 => 0.13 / 65.5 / 77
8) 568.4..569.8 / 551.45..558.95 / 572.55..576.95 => 0.09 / 62.8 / 80.3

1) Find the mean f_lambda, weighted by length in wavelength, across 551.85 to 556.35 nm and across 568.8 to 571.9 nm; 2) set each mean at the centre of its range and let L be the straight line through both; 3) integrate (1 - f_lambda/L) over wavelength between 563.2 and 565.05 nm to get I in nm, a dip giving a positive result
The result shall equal 0.19 nm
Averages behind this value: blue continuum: 59.9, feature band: 62.3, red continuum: 75.2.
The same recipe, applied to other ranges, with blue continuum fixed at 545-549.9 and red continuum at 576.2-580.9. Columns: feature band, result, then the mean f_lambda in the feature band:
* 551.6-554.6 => 0.29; 59.2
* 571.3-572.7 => 0.04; 77.2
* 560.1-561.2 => 0.14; 62.1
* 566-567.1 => 0.08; 69.4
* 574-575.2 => -0.05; 84.1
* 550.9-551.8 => 0.10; 57.1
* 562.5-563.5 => 0.21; 57.5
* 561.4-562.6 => 0.16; 62.1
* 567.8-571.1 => 0.22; 72.2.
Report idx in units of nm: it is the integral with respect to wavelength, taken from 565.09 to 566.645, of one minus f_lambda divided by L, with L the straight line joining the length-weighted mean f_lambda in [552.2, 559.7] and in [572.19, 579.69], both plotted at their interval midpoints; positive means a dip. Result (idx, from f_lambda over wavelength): 0.02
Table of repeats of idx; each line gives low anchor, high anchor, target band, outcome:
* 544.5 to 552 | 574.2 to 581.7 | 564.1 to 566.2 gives 0.16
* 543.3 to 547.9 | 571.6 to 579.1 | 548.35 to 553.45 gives 0.47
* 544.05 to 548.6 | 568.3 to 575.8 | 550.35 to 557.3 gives 0.74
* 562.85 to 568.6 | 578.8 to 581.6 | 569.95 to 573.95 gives -0.14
